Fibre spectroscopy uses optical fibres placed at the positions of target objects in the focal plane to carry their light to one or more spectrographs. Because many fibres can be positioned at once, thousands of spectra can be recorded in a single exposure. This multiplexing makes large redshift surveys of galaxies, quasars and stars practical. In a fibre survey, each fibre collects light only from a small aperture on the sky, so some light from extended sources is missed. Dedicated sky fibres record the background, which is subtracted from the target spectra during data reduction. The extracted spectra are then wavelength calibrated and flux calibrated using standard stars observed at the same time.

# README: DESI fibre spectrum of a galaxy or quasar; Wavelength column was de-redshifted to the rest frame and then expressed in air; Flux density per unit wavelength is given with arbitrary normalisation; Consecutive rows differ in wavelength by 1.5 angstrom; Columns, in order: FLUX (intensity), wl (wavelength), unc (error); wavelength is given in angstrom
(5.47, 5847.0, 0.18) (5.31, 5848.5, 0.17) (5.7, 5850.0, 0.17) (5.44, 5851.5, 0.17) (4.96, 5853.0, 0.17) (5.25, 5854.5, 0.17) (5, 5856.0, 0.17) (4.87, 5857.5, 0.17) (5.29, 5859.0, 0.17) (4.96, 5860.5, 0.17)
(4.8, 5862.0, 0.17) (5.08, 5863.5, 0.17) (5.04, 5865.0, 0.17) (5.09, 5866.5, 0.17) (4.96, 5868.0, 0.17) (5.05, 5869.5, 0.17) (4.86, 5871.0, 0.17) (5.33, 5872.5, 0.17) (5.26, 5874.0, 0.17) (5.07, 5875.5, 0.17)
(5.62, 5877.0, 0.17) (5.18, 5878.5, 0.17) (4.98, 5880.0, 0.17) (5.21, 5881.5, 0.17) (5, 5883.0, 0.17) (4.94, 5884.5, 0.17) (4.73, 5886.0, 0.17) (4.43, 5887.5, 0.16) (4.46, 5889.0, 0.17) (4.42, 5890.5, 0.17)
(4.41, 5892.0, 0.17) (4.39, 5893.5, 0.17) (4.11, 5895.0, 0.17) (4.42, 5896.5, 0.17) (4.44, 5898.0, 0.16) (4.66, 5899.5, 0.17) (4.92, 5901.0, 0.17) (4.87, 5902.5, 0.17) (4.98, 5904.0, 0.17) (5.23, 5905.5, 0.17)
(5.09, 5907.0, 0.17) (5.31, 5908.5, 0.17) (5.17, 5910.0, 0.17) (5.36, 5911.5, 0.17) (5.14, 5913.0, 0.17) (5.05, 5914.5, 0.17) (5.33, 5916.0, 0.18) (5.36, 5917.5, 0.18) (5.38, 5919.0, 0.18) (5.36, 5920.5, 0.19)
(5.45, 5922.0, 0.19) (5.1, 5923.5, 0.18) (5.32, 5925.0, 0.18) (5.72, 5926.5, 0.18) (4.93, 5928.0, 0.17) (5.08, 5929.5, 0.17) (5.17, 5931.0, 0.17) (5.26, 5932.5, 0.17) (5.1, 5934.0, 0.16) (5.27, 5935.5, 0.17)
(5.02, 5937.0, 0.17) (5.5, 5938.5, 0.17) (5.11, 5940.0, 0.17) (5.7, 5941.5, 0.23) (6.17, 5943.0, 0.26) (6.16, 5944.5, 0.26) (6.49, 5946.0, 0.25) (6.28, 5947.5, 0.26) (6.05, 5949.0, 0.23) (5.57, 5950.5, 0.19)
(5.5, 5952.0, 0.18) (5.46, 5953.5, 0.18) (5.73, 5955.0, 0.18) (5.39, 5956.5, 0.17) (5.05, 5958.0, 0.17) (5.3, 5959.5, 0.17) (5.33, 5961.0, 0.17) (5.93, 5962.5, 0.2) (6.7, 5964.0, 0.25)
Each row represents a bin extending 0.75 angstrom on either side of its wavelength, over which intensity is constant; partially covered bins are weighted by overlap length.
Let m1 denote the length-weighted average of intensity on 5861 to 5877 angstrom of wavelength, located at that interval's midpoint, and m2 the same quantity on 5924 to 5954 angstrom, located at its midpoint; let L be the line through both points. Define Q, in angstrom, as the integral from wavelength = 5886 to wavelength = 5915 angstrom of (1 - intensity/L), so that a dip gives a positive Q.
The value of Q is 2.8 angstrom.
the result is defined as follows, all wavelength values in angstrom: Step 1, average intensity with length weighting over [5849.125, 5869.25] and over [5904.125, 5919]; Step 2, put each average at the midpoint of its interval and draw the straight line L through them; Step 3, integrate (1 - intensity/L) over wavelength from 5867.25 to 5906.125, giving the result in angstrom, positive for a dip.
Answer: 2.46 angstrom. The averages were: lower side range 5.11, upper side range 5.22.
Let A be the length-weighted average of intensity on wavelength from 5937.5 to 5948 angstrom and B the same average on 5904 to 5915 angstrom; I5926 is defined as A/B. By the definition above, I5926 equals 1.14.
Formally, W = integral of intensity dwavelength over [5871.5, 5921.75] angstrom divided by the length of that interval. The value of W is 4.96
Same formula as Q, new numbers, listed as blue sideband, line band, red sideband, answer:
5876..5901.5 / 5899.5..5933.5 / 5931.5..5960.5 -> -0.4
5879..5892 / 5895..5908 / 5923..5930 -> 0.4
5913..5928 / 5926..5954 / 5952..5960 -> -1.0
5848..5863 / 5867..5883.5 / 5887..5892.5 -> -1.4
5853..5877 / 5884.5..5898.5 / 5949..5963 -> 2.0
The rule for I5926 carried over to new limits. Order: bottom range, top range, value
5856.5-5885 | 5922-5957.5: 1.09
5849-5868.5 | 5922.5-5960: 1.07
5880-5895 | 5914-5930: 1.14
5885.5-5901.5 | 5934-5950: 1.28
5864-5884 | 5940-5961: 1.12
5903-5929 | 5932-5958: 1.07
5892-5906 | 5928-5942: 1.12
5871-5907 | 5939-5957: 1.20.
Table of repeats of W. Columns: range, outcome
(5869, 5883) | 5.17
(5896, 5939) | 5.14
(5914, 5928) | 5.32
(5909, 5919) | 5.25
